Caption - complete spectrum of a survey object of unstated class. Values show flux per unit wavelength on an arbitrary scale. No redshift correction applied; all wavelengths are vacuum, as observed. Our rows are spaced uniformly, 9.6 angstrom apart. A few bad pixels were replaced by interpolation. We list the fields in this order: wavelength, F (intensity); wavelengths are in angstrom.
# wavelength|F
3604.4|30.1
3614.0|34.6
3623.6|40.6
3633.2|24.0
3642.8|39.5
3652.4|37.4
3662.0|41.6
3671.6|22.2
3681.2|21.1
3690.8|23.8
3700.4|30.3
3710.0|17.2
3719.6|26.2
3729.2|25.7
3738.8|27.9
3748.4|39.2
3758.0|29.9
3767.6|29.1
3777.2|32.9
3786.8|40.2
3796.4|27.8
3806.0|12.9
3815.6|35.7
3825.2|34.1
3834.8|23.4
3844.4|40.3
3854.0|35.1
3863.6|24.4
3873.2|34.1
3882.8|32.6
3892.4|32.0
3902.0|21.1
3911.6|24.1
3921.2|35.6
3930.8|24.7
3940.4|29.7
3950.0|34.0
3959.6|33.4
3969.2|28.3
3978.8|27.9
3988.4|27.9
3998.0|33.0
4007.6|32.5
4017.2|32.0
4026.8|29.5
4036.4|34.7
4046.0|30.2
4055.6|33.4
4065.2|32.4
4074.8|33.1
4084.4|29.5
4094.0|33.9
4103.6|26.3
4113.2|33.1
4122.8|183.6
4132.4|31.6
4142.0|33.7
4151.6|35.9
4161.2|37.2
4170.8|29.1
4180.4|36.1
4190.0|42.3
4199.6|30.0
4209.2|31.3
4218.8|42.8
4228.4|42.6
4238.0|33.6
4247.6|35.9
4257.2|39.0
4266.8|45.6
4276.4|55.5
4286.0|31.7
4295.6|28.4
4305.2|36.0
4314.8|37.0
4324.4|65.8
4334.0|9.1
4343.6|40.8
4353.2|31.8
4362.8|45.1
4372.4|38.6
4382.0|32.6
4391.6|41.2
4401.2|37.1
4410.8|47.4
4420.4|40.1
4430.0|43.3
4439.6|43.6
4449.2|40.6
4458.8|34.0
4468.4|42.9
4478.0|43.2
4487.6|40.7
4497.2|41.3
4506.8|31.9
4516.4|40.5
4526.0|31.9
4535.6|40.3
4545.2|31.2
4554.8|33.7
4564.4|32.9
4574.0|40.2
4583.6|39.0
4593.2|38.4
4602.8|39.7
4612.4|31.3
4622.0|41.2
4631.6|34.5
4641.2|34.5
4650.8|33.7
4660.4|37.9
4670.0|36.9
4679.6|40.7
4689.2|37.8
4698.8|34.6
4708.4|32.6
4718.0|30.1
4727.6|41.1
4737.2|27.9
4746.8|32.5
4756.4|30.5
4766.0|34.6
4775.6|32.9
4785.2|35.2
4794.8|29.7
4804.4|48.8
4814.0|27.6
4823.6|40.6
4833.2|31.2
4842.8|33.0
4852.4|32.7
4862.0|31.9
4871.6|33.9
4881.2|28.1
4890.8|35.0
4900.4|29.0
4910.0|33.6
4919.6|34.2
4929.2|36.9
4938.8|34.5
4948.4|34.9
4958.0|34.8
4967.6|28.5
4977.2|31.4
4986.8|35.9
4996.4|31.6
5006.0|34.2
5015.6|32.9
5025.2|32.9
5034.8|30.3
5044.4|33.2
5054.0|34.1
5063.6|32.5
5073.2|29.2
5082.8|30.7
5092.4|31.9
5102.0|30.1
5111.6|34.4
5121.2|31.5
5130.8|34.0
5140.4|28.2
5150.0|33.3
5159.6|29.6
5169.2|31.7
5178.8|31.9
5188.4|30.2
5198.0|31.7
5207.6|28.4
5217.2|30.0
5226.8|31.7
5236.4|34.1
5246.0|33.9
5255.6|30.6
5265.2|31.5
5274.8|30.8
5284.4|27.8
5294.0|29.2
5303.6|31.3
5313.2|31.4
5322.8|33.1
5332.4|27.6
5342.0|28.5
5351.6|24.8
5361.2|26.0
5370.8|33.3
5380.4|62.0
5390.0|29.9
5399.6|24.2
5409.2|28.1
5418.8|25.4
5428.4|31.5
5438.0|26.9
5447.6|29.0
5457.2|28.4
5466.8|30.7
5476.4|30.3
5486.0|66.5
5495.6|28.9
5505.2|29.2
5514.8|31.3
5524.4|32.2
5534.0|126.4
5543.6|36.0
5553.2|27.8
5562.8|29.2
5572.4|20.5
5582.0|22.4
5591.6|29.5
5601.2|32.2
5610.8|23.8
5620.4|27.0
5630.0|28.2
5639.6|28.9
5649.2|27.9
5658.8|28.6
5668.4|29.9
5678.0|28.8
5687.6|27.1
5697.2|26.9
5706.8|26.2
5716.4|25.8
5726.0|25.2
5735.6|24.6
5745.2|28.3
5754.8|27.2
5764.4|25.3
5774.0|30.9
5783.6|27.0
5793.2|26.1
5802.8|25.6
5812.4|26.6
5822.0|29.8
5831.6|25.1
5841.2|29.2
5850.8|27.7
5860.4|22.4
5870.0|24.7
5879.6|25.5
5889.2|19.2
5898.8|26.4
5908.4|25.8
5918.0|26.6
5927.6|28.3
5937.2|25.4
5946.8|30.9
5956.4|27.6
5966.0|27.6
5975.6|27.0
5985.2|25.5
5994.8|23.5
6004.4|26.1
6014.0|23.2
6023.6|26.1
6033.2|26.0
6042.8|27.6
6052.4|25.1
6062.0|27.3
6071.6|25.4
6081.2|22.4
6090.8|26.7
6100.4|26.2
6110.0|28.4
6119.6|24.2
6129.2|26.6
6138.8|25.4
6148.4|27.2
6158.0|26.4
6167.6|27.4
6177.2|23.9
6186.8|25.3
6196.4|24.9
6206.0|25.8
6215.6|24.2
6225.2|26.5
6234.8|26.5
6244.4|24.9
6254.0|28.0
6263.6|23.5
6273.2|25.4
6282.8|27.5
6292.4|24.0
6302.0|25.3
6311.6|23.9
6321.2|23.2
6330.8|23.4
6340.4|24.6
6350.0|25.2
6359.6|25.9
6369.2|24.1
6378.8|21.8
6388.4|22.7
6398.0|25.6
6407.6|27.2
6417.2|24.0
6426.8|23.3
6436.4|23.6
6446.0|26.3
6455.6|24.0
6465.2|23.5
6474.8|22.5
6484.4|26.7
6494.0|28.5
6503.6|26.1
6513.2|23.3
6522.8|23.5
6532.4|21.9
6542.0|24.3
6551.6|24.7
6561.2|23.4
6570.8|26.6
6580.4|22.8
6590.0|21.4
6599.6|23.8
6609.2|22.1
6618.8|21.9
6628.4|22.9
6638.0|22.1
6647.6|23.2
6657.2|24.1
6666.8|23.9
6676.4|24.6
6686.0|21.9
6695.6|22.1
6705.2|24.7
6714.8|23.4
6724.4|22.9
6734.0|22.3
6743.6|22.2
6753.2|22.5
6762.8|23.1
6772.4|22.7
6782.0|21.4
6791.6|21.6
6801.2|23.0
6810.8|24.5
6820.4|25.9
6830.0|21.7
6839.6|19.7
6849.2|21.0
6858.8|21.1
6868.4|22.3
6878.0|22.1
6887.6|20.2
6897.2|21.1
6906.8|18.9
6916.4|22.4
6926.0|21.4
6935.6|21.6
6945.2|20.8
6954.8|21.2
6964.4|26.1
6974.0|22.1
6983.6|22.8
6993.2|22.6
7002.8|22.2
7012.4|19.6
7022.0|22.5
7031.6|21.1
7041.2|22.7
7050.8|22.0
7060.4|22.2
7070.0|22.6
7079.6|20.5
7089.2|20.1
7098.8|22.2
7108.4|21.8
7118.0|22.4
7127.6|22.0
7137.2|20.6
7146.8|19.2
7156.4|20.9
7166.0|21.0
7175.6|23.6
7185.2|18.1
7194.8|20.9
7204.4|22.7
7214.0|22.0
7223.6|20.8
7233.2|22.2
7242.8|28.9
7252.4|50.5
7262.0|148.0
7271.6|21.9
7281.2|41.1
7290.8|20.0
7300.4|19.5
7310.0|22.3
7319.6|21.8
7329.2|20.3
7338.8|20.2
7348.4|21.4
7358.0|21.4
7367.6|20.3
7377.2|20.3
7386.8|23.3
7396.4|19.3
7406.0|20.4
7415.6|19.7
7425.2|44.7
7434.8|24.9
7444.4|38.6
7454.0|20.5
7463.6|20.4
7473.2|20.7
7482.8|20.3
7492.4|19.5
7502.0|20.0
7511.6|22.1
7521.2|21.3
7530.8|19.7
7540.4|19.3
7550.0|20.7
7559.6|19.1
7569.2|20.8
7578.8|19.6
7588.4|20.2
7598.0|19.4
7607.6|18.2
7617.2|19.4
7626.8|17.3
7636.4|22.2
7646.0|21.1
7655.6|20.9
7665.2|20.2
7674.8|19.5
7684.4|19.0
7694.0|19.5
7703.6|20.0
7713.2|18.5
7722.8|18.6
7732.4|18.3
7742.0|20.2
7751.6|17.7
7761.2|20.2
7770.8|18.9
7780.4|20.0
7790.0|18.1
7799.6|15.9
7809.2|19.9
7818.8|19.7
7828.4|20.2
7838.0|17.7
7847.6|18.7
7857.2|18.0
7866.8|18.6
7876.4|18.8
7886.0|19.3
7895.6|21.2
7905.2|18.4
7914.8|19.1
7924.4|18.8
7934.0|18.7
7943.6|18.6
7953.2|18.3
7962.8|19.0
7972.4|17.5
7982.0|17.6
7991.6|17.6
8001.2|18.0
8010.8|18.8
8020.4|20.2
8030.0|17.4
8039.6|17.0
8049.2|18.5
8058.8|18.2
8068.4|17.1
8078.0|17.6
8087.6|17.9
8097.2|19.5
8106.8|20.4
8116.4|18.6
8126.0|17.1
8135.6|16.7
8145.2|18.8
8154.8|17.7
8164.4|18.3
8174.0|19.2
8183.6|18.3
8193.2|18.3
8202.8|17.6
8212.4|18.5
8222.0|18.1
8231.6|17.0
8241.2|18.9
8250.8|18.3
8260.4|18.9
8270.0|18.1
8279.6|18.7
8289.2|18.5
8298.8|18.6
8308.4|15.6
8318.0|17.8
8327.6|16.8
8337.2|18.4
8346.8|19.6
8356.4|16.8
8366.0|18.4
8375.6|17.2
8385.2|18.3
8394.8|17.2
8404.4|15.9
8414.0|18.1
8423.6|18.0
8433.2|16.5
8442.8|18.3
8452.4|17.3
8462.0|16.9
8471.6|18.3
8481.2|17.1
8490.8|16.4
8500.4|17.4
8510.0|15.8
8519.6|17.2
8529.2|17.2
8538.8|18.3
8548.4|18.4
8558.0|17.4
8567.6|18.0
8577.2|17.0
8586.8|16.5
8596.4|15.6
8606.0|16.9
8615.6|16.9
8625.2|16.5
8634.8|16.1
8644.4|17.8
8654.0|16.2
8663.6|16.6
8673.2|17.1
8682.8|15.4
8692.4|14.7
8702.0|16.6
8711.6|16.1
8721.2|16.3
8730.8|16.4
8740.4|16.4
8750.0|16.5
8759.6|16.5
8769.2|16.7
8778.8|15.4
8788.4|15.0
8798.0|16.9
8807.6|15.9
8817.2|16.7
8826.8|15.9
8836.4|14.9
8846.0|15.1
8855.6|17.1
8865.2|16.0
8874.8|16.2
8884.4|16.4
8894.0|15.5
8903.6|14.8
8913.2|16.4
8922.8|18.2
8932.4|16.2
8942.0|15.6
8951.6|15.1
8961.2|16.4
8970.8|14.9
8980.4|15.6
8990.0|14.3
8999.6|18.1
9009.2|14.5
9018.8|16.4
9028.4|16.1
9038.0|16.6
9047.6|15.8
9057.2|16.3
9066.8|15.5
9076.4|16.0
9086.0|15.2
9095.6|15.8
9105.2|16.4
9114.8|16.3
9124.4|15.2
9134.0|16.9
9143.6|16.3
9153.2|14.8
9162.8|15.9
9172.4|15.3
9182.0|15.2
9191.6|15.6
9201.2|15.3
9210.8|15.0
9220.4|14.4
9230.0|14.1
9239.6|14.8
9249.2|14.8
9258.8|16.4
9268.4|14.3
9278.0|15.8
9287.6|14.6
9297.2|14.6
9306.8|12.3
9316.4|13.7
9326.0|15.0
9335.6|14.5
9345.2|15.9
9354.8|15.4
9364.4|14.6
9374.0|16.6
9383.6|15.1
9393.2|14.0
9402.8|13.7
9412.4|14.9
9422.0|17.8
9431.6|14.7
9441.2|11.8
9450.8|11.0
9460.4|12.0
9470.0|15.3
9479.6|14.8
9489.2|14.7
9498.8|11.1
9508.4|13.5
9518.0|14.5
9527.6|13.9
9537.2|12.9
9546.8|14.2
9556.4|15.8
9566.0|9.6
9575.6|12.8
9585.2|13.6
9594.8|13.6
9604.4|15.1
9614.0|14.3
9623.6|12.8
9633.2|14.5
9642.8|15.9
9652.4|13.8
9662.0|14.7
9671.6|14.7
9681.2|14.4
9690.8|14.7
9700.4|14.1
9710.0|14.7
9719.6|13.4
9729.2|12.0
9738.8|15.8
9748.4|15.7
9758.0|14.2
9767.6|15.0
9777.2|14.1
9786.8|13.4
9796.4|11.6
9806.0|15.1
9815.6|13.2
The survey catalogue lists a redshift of 0.106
